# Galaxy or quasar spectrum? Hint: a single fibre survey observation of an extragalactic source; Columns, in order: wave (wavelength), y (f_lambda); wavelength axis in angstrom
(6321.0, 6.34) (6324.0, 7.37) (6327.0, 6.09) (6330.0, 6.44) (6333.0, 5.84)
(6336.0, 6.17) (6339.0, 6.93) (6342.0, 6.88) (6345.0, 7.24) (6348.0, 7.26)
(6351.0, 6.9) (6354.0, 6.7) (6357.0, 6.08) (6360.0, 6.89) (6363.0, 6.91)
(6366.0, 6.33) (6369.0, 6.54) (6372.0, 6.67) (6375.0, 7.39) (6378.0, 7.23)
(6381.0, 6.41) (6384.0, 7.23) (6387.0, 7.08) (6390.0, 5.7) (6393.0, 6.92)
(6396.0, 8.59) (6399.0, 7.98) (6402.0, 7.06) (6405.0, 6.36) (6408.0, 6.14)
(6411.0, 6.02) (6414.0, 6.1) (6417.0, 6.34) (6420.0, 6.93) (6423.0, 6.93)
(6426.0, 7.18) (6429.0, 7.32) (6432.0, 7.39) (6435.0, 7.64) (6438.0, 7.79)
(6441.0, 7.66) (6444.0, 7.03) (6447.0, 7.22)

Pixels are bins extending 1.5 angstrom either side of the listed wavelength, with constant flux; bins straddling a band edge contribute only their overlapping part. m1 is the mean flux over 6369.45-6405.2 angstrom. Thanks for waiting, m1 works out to 7.06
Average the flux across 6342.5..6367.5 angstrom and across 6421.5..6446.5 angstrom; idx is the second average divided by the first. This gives 1.1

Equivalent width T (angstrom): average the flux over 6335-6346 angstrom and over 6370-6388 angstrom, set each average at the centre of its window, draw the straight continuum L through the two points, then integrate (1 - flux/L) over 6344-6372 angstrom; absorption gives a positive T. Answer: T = 0.6 angstrom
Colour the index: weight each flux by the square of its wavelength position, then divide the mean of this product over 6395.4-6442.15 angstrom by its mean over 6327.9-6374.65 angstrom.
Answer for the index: 1.08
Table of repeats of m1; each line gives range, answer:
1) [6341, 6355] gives 7.01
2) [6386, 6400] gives 7.23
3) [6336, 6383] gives 6.81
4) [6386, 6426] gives 6.79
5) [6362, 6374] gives 6.63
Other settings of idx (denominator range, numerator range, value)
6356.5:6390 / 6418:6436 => 1.06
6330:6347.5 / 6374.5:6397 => 1.06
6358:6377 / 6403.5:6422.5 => 0.94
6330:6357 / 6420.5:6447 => 1.10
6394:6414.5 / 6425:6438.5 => 1.07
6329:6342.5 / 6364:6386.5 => 1.07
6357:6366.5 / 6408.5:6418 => 0.92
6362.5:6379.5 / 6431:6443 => 1.11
